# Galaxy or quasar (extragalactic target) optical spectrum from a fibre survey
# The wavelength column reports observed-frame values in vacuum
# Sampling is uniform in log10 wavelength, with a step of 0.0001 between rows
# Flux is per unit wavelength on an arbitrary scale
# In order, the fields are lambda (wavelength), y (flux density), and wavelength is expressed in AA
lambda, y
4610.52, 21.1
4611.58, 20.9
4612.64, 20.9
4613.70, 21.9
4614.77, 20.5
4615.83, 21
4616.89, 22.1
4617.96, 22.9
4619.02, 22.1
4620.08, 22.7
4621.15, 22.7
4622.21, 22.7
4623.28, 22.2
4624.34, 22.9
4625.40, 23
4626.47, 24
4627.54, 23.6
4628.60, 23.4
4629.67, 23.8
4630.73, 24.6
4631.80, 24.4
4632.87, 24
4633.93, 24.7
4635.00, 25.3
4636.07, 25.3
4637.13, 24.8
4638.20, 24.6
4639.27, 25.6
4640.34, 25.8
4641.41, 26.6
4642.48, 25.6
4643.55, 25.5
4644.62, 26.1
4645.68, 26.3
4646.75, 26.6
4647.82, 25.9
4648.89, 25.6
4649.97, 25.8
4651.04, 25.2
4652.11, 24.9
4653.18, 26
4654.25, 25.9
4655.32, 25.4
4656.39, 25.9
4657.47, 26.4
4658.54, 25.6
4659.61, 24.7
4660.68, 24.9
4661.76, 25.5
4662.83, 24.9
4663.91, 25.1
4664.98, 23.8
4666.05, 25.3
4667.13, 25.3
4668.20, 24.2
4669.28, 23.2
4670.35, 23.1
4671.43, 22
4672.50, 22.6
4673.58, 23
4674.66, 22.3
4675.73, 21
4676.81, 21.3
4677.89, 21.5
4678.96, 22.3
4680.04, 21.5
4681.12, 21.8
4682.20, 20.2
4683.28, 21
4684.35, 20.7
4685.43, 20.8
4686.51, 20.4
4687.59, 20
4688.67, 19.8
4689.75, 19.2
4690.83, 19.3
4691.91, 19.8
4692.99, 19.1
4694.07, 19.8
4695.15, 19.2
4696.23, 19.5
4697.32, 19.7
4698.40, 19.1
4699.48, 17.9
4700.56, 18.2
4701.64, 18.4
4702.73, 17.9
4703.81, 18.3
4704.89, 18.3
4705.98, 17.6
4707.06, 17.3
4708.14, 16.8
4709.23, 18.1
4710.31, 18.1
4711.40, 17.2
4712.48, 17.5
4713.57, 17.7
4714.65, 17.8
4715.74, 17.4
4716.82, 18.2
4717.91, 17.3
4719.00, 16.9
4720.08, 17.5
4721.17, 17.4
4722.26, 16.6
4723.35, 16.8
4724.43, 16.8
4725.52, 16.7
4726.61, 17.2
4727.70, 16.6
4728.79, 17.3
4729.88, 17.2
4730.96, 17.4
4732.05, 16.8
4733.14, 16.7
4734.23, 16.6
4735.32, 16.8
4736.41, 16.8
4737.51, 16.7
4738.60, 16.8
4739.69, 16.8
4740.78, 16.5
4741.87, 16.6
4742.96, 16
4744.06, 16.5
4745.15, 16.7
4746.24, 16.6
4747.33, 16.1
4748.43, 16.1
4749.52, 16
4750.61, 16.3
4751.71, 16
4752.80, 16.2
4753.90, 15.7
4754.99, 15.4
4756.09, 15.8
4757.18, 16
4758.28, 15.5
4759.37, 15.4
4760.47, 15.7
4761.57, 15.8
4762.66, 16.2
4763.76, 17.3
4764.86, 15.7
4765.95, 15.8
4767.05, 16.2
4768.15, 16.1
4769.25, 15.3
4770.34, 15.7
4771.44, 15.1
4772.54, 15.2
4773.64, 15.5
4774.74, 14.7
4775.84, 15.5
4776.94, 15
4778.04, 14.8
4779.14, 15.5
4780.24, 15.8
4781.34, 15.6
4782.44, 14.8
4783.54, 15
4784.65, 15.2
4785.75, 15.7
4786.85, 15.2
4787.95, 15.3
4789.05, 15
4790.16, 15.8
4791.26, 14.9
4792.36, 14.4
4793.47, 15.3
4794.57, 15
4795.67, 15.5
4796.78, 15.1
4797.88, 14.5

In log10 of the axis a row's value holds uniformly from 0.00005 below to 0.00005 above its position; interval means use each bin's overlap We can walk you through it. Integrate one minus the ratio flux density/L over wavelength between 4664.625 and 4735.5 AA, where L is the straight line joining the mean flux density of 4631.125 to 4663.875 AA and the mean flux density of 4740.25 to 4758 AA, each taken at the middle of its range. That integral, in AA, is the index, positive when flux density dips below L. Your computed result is 4.8 AA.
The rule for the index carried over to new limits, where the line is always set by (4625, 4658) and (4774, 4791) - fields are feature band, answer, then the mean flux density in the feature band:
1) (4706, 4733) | 3.3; 17.3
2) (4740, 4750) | 0.9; 16.4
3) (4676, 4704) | 2.4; 19.9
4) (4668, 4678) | 0.2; 22.4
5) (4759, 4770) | 0.4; 16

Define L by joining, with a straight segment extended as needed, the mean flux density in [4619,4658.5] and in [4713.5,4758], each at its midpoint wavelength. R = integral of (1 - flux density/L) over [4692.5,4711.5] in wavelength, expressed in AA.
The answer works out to 1.1 AA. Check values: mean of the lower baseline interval 24.8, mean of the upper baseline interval 16.7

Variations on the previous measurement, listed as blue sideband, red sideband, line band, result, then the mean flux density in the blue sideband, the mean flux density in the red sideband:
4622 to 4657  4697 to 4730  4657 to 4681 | -1.7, 24.9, 17.6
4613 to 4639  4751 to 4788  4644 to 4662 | -3.2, 23.3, 15.6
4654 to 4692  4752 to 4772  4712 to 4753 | 2.9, 22.8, 15.8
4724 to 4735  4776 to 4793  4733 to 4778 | 0.3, 16.9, 15.2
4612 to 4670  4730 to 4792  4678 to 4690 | 0.3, 24.4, 15.9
